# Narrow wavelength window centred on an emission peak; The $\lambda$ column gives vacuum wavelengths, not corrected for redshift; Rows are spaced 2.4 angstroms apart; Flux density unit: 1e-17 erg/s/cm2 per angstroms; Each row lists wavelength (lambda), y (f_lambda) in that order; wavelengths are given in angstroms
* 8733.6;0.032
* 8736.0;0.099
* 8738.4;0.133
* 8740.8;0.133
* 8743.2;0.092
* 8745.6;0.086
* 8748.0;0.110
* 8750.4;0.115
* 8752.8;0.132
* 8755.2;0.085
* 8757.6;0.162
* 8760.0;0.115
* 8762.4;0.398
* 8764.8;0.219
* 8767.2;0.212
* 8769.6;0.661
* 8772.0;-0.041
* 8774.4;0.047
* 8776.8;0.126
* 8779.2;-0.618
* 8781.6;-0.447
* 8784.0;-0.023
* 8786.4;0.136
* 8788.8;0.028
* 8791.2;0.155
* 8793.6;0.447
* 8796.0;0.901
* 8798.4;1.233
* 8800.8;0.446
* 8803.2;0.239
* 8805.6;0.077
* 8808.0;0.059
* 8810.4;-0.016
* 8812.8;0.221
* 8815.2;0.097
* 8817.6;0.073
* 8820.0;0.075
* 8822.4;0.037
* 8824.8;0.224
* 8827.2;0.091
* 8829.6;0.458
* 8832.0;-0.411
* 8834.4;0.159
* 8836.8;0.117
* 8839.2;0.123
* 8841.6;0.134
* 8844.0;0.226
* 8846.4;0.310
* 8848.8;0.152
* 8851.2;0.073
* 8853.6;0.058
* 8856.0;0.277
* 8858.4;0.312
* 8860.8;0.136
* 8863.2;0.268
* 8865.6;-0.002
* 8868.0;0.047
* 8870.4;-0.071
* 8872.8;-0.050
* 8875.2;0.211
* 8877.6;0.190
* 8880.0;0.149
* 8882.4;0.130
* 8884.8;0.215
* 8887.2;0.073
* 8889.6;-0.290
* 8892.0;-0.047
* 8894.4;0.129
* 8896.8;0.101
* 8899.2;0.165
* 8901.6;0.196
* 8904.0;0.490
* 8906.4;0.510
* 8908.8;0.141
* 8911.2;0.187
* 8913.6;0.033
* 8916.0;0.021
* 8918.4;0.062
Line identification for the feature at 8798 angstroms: H-beta 4861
